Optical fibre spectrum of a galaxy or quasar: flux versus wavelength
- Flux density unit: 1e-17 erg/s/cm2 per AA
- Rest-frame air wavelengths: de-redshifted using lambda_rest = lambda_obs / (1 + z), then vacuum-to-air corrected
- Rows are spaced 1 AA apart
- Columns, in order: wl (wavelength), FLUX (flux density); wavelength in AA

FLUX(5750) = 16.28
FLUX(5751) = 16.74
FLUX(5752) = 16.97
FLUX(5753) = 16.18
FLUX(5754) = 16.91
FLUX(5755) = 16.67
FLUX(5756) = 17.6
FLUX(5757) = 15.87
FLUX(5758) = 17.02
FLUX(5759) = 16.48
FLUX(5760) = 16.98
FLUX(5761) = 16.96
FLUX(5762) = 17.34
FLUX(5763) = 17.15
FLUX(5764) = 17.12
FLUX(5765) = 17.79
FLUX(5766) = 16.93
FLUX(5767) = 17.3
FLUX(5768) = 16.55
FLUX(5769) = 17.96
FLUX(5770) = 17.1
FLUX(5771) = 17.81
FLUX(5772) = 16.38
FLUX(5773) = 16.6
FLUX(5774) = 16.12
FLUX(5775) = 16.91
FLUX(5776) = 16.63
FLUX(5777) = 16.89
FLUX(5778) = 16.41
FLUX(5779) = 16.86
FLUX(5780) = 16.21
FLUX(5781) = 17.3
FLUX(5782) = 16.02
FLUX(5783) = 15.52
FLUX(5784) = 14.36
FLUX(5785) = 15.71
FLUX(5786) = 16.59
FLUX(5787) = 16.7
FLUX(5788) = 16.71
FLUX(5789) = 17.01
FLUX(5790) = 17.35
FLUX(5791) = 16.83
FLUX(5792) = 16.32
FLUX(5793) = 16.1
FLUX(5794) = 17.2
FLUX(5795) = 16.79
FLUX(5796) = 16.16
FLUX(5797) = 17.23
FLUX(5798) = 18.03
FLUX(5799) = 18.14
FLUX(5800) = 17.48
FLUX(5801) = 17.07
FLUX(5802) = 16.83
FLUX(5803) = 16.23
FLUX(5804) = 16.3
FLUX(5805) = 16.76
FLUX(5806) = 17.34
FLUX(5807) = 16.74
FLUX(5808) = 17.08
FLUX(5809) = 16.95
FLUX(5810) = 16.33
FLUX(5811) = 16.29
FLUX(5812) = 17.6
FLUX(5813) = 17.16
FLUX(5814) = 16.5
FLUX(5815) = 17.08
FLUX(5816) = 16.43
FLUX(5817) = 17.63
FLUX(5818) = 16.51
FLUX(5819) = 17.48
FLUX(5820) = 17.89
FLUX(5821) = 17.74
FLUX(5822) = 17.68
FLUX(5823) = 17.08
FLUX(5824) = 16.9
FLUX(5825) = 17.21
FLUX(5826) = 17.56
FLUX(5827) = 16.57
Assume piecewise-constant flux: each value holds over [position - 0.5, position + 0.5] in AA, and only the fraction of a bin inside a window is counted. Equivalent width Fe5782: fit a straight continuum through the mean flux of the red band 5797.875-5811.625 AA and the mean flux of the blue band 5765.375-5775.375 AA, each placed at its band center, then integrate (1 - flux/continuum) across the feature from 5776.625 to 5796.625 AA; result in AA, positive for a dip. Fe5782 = 0.60 AA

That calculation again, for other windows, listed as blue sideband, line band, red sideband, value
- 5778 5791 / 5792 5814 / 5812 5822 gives -0.09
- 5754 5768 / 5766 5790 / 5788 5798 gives 0.42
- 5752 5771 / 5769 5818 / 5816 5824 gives 1.24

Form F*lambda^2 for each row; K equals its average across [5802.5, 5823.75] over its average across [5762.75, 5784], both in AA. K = 1.0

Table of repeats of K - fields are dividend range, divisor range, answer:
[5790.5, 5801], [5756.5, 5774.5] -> 1.01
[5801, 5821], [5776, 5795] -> 1.04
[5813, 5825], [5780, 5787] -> 1.09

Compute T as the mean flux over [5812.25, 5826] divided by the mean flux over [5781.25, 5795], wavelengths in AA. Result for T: 1.05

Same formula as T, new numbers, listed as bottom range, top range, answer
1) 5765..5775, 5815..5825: 1.01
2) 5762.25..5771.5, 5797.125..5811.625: 0.98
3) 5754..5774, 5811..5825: 1.01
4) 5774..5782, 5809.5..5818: 1.01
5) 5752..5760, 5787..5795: 1.00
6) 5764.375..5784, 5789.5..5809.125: 1.01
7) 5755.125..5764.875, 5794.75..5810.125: 1.00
